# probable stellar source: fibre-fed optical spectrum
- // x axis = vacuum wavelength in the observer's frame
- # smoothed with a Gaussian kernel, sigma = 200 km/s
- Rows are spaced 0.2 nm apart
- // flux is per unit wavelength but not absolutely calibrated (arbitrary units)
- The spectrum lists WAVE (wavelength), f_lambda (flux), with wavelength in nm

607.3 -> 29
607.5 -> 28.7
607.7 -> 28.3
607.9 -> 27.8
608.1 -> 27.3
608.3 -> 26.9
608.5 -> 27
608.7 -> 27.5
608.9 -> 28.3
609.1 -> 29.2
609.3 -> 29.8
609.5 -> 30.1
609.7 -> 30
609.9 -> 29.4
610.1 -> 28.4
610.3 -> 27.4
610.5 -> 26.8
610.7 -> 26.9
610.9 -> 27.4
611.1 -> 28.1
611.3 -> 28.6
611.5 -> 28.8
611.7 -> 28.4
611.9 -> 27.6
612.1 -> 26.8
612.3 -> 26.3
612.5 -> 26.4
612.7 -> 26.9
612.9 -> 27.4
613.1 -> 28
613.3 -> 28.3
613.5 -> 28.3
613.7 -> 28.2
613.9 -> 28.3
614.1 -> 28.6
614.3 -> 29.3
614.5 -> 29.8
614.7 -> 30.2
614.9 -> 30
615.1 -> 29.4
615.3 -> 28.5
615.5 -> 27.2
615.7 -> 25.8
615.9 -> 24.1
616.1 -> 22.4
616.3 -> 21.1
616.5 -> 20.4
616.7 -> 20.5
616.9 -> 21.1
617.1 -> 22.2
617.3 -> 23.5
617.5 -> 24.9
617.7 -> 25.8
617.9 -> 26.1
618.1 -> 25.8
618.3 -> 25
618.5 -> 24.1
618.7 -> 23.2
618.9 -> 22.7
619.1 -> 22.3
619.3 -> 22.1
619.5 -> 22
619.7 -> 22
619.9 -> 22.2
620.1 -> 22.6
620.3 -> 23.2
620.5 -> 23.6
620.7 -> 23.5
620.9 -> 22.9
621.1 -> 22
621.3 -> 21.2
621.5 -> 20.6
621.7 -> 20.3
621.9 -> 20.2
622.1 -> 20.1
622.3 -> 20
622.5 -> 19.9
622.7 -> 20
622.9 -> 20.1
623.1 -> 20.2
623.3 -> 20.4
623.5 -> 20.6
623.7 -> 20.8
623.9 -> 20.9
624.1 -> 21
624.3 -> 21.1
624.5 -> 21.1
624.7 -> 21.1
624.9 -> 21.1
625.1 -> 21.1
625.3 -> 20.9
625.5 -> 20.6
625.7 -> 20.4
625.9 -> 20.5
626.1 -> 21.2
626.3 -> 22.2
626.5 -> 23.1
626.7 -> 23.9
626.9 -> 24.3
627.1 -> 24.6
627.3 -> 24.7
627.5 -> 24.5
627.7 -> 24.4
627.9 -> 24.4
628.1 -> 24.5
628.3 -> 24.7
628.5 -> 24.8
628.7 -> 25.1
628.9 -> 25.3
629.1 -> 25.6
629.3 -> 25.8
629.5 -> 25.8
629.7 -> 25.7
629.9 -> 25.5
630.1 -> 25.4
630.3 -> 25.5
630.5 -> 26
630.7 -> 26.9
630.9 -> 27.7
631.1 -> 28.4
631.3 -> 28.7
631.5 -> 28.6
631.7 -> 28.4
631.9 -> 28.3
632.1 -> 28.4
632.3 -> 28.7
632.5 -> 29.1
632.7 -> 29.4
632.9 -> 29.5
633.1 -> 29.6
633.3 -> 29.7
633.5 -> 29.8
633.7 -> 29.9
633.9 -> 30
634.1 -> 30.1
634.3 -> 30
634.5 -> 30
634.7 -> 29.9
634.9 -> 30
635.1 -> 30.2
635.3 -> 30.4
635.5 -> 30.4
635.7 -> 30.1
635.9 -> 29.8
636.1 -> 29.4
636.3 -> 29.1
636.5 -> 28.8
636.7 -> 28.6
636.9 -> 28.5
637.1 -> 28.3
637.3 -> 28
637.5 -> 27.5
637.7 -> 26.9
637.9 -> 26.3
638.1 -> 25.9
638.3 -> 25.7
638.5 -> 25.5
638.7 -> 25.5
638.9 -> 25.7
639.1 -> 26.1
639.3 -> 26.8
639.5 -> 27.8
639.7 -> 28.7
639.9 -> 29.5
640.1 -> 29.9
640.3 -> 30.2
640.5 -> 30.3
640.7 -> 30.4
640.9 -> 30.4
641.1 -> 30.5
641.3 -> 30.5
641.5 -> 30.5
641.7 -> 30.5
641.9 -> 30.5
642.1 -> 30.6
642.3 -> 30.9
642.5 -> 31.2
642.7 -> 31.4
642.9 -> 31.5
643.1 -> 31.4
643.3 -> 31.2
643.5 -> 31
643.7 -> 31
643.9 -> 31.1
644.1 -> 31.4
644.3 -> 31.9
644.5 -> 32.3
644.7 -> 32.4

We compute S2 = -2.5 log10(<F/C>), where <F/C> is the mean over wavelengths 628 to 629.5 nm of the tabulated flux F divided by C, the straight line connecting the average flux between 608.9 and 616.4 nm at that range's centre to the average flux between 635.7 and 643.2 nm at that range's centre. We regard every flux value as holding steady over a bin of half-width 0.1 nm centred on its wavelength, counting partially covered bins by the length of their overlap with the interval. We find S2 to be 0.134 mag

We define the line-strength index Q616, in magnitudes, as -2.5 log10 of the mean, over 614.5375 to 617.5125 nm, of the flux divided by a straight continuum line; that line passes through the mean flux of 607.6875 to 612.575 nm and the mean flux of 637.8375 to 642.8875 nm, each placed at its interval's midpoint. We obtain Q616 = 0.136 mag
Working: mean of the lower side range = 28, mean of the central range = 24.9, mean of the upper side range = 28.9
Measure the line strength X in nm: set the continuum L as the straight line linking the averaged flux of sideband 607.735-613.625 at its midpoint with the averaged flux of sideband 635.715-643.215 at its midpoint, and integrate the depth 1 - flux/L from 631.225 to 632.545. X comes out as 0.00 nm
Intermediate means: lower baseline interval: 27.9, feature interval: 28.6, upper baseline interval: 28.9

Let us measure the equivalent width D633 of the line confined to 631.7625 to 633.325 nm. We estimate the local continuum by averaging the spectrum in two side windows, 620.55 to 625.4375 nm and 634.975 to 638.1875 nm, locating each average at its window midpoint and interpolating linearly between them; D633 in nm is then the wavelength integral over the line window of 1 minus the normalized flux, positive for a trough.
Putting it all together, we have -0.16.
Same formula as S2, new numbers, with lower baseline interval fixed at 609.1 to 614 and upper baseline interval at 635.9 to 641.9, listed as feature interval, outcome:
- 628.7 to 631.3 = 0.08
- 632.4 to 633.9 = -0.05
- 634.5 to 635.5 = -0.07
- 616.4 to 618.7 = 0.19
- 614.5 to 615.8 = -0.02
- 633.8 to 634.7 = -0.06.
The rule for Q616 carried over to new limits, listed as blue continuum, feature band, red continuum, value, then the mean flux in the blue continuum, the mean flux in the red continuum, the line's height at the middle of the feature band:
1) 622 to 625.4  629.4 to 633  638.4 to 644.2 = -0.13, 20.6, 29.7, 24.5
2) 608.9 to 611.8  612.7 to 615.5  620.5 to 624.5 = -0.10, 28.5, 20.9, 26.2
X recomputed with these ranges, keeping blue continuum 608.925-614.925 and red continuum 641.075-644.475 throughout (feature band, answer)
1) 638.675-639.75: 0.14 nm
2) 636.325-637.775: 0.11 nm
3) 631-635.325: 0.11 nm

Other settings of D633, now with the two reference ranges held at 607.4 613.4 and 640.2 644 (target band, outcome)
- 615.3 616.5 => 0.18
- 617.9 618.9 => 0.15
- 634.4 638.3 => 0.19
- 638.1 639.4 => 0.20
